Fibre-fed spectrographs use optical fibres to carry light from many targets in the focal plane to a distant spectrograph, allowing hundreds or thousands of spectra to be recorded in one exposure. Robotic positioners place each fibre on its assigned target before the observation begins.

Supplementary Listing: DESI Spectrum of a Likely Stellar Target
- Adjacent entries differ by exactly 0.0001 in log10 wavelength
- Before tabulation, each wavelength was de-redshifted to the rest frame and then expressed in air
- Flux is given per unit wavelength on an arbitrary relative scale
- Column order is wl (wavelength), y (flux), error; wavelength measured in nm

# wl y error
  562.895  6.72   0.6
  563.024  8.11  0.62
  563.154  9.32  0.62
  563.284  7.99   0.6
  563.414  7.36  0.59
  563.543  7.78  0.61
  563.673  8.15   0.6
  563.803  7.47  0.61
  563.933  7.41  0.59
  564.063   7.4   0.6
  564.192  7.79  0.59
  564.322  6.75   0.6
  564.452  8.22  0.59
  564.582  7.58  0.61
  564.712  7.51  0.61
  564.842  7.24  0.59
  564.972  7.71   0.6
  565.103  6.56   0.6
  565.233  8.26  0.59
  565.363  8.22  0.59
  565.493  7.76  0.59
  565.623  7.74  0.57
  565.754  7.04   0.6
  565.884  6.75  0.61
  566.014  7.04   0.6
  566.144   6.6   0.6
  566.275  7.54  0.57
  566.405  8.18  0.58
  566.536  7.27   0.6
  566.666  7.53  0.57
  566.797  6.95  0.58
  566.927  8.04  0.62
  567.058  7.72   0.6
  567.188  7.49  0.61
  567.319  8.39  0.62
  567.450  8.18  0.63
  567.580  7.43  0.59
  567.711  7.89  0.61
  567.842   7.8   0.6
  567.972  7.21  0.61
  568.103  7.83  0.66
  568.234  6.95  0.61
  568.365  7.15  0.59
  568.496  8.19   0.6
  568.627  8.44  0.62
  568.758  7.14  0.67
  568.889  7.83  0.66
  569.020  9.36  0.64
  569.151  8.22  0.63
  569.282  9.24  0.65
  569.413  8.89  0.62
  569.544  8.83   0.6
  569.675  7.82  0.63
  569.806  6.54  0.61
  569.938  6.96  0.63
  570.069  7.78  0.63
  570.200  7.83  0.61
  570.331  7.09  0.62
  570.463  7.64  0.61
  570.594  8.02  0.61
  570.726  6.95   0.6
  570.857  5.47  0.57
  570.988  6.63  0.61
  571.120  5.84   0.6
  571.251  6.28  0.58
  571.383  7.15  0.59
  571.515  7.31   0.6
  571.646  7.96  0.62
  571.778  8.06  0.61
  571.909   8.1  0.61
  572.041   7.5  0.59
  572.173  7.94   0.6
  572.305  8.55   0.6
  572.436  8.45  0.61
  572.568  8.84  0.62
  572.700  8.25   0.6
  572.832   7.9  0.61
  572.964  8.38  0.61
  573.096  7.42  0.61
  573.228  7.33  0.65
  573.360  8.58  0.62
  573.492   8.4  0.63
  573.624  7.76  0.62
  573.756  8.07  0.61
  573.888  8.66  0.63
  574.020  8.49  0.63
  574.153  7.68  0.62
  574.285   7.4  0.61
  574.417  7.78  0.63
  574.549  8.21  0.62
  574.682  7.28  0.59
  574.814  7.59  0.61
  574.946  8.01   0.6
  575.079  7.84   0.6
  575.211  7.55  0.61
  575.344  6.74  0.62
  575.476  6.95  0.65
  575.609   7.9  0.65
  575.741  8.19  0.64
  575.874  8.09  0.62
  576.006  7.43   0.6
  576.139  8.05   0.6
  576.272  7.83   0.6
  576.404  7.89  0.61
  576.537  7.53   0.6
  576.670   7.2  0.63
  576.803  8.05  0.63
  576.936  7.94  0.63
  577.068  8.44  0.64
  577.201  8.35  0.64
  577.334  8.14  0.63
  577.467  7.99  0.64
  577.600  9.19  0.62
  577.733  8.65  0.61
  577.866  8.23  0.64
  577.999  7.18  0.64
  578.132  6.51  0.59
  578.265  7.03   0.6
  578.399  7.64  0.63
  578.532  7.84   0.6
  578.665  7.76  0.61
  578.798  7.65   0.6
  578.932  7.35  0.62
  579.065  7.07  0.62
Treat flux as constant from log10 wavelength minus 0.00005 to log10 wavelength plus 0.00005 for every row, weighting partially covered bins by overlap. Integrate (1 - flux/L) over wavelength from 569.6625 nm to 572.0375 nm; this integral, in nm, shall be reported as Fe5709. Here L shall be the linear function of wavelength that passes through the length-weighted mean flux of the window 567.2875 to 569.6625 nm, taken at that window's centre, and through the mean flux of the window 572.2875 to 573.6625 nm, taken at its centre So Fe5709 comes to 0.27 nm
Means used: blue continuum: 8.05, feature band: 7.18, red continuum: 8.17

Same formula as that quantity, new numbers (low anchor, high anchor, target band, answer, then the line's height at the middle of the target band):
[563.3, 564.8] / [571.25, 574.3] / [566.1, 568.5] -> 0.046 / 7.74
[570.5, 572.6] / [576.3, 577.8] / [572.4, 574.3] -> -0.117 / 7.65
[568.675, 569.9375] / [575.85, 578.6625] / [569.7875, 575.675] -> 0.285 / 8.02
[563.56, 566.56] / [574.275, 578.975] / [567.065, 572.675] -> -0.068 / 7.61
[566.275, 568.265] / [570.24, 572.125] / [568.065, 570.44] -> -0.154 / 7.41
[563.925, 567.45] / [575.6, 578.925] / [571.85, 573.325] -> -0.067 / 7.72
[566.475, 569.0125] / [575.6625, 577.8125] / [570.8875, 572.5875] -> 0.076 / 7.86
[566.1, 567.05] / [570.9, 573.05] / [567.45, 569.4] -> -0.103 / 7.54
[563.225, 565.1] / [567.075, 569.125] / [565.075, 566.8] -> 0.058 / 7.68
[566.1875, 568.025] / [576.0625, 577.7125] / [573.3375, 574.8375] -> -0.006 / 7.95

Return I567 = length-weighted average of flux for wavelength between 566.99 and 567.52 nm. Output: 7.94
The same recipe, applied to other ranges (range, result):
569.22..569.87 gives 8.27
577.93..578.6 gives 7.24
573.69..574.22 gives 8.22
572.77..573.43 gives 7.92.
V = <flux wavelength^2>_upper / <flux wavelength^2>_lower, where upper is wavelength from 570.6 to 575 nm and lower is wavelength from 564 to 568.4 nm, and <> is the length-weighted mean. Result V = 1.0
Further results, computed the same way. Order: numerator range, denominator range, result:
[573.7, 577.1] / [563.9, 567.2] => 1.08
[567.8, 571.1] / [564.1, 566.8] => 1.04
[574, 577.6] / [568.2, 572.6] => 1.04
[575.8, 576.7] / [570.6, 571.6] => 1.19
